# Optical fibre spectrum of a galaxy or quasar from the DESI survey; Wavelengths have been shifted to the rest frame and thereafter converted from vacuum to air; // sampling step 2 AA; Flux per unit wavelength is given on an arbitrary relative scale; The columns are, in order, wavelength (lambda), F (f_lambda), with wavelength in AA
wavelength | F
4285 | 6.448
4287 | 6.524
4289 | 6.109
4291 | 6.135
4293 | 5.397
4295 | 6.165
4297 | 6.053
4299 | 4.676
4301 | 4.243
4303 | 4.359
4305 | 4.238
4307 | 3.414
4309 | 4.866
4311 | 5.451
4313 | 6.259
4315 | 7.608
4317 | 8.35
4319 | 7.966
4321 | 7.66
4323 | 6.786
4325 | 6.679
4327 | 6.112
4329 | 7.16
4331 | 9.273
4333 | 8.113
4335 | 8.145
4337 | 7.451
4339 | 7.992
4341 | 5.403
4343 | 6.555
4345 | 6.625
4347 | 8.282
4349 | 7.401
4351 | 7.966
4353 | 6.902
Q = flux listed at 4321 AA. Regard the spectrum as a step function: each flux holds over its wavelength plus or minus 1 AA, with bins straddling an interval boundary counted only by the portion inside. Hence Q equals 7.66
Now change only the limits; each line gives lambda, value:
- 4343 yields 6.555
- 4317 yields 8.35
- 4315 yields 7.608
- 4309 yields 4.866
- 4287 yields 6.524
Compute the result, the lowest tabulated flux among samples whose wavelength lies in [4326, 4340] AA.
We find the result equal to 6.112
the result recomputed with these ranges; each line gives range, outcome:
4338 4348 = 5.403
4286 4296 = 5.397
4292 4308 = 3.414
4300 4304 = 4.243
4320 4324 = 6.786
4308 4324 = 4.866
